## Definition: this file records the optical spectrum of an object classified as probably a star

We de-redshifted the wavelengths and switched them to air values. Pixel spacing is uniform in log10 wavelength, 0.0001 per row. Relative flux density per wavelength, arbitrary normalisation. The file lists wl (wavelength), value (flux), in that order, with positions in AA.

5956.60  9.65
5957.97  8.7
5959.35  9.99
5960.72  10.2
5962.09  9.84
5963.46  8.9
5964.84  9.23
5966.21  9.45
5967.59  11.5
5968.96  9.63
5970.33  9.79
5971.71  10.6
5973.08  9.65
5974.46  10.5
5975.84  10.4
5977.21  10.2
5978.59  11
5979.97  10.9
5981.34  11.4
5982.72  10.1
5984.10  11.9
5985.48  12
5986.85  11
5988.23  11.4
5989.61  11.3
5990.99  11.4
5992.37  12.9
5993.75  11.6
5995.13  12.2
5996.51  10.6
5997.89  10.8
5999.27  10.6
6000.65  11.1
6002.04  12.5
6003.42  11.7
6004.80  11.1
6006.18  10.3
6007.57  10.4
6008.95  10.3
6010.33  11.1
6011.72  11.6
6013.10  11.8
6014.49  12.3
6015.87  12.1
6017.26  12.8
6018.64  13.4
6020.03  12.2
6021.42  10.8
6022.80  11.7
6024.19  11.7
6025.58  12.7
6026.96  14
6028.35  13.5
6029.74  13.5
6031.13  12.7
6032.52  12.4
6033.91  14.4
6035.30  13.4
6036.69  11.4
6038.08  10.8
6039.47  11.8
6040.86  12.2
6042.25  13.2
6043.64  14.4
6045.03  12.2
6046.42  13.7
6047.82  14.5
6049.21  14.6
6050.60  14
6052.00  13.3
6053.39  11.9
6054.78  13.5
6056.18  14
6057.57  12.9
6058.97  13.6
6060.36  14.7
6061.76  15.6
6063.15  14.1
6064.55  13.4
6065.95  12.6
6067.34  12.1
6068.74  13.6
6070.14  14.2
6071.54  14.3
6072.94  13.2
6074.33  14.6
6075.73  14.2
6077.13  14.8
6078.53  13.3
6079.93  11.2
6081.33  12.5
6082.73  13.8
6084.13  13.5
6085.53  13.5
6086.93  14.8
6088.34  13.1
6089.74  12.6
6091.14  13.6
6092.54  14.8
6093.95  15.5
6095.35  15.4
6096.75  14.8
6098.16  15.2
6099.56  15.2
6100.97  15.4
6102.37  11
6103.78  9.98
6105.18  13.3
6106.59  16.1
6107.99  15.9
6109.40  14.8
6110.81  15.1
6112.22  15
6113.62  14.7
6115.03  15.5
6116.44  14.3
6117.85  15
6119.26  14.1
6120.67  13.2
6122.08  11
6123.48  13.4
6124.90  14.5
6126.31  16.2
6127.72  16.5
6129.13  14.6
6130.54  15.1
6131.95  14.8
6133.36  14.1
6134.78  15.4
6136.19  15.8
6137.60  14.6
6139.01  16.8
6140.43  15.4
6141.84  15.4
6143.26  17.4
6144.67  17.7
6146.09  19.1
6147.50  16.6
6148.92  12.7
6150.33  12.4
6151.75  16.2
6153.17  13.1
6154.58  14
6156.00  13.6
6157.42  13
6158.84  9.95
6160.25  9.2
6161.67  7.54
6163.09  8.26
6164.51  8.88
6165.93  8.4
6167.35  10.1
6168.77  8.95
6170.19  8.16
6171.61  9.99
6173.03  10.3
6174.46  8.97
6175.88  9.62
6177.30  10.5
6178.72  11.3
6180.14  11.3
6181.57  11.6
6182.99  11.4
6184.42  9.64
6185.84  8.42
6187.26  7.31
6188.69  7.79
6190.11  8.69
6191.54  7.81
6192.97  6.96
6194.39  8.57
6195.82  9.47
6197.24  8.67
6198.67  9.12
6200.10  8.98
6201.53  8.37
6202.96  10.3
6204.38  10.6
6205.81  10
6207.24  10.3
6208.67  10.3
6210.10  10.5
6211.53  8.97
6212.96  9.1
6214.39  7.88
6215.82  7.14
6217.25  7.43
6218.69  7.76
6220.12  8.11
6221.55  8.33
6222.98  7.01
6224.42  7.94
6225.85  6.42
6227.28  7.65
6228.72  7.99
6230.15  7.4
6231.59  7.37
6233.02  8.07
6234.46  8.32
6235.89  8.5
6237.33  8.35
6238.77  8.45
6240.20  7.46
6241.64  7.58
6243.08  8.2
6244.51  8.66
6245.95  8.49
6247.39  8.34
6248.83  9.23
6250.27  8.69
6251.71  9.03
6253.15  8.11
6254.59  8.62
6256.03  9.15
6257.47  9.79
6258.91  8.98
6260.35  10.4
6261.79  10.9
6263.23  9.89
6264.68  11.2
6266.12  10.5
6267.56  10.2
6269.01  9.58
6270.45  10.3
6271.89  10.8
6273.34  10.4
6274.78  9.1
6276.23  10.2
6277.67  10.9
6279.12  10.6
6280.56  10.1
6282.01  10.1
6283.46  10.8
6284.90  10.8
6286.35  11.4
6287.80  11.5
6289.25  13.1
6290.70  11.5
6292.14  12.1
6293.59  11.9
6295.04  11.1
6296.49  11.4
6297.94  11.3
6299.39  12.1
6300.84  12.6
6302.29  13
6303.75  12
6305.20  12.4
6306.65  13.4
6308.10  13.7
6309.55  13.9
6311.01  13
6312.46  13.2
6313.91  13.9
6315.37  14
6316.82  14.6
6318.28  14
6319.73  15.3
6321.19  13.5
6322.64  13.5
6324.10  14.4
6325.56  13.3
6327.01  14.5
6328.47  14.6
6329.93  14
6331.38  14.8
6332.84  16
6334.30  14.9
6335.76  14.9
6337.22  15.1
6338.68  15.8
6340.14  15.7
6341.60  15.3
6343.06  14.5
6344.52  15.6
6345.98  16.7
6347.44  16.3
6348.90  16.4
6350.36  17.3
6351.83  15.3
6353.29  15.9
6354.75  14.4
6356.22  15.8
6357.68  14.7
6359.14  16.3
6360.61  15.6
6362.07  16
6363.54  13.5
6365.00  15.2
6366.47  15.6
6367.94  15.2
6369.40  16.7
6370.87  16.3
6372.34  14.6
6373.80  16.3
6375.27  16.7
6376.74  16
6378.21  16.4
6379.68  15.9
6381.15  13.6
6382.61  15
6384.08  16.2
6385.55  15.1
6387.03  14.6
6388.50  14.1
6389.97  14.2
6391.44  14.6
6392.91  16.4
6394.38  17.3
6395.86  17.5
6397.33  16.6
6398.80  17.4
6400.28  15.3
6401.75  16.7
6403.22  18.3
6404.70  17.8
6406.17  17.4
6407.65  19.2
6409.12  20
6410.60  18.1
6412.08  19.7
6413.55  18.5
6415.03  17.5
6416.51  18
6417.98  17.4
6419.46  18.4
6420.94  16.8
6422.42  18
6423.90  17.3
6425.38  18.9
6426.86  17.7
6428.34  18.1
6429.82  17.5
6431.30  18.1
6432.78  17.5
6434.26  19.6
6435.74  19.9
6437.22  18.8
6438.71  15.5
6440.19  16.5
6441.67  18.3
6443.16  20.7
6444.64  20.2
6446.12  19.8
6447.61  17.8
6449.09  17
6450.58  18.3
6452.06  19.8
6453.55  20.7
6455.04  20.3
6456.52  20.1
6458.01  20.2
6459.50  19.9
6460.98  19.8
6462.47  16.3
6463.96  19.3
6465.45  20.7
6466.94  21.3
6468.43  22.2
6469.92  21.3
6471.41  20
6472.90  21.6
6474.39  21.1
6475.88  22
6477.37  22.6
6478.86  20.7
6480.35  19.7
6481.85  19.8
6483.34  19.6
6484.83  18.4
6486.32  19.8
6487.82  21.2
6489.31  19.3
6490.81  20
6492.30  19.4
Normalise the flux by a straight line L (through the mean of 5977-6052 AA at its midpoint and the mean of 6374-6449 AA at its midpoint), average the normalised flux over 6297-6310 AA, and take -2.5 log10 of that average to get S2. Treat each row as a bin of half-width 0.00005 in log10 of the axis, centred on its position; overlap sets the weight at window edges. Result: 0.247 mag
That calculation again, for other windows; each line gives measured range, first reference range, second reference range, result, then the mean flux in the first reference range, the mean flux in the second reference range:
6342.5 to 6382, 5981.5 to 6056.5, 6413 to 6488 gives 0.137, 12.2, 19.2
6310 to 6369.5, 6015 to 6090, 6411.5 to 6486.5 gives 0.172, 13.2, 19.2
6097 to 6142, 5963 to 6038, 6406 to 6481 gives -0.083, 11.4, 19.2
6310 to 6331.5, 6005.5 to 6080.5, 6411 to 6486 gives 0.223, 12.9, 19.2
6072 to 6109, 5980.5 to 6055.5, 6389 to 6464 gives -0.056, 12.2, 18.1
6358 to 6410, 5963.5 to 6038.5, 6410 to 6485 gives 0.126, 11.5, 19.2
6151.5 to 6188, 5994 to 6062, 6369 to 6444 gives 0.349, 12.5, 17.1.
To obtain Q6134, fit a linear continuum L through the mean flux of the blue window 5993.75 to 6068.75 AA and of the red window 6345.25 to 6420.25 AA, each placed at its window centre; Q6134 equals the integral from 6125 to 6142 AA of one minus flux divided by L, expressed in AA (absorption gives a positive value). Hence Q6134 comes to -2.1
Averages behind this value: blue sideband 12.5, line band 15.4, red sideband 16.4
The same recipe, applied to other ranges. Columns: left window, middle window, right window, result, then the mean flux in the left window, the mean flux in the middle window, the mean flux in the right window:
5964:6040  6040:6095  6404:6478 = -4.49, 11.5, 13.6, 19.1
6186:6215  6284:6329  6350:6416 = 1.01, 8.98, 12.9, 16.2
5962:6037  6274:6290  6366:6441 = 4.73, 11.4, 10.8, 17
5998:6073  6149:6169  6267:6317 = 1.89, 12.7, 11.1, 11.7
